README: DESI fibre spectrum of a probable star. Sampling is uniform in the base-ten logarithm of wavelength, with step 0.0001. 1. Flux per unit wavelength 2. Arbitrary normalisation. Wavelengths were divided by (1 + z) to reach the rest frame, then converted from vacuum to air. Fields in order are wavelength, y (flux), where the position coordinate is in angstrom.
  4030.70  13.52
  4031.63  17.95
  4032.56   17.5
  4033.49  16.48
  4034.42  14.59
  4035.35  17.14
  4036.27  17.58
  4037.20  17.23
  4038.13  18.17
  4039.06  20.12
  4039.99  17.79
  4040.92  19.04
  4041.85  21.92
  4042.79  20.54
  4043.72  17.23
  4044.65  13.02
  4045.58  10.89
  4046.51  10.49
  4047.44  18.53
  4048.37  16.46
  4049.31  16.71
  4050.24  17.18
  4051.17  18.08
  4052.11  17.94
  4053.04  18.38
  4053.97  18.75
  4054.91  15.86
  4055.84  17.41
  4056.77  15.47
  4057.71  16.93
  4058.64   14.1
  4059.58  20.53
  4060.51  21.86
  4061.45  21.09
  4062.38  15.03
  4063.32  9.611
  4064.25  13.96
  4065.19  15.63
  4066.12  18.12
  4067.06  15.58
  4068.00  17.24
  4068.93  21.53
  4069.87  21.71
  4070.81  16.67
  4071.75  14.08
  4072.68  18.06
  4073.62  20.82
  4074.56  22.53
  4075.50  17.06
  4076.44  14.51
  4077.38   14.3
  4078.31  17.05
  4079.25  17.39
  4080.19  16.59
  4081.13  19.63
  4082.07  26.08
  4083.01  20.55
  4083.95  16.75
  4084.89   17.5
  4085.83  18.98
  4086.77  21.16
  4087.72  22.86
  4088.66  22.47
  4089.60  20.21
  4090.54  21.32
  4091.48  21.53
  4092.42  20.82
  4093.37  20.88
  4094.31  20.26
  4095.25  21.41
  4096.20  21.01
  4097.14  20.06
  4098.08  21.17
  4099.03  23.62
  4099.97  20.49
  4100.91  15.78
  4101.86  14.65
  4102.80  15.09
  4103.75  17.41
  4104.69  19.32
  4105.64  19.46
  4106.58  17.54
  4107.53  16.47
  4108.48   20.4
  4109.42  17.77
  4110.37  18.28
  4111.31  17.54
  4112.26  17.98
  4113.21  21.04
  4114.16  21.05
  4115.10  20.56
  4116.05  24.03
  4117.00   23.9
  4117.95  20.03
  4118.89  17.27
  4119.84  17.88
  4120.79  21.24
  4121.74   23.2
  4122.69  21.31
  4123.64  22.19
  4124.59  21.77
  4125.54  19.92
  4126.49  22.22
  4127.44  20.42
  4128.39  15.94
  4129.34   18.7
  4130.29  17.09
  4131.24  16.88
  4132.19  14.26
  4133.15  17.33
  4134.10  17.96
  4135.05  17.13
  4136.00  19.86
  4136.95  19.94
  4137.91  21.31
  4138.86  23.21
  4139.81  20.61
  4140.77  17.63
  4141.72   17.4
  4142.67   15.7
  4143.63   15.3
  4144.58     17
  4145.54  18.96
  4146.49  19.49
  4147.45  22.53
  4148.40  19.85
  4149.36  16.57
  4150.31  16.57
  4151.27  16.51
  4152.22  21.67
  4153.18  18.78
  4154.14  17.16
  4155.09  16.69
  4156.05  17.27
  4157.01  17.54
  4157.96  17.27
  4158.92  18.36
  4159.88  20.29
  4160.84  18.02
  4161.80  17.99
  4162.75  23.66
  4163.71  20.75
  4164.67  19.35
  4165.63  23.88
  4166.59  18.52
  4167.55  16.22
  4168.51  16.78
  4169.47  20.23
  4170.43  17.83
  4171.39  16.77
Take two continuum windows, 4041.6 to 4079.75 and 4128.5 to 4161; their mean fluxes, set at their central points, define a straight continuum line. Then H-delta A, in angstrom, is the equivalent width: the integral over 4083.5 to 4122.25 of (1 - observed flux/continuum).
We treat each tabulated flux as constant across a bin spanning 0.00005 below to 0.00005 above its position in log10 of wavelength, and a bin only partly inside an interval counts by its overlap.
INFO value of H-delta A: -4.7 angstrom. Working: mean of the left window 17.1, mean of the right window 18.2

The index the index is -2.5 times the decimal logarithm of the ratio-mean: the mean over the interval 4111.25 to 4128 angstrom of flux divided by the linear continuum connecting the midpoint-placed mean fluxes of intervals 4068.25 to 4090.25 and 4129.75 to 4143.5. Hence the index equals -0.129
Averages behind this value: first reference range 19.1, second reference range 18.2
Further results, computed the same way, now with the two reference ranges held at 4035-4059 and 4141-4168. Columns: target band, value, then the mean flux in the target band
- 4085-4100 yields -0.19 mag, 21.1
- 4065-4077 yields -0.04 mag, 18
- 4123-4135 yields -0.03 mag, 18.7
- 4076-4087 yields -0.05 mag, 18.3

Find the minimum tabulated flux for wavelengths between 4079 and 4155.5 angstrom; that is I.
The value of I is 14.26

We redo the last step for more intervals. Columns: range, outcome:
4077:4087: 14.3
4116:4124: 17.27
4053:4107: 9.611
